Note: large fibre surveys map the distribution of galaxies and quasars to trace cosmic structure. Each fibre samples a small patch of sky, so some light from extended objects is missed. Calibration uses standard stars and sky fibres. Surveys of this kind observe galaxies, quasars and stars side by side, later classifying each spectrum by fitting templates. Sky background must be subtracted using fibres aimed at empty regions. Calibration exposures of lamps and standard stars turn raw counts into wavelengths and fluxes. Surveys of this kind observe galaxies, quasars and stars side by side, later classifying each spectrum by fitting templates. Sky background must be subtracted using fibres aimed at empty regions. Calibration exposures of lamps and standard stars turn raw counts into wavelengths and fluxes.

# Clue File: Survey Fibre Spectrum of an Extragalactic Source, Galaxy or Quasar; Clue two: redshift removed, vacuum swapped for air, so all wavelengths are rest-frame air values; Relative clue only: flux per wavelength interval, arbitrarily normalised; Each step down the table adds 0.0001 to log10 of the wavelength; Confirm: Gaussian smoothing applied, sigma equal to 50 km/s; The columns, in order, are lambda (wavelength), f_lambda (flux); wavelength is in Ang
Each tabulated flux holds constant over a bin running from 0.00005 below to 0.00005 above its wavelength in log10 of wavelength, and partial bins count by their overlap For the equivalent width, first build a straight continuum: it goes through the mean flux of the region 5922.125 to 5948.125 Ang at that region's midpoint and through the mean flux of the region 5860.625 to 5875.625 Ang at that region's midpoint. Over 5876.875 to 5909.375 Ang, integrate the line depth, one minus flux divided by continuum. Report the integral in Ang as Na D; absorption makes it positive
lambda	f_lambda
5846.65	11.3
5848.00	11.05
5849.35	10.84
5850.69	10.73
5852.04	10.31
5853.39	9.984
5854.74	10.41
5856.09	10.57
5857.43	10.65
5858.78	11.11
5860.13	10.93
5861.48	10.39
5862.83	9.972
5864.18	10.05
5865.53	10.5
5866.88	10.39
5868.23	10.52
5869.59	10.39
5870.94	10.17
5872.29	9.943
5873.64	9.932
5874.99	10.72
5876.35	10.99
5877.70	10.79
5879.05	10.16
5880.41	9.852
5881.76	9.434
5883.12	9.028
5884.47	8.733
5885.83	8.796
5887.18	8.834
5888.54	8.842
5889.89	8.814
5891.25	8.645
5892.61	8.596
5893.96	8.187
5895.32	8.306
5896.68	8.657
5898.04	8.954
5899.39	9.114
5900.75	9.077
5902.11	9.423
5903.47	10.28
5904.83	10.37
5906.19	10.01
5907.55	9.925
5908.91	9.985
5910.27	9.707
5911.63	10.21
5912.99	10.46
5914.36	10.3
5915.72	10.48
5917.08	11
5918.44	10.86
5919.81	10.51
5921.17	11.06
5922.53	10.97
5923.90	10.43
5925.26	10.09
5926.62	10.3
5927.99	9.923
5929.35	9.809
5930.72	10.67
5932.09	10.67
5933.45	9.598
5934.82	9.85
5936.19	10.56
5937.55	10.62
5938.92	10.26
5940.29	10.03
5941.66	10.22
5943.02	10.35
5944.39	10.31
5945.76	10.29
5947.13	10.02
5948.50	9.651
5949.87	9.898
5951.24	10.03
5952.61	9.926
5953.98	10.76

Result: 3.1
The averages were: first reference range 10.3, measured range 9.29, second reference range 10.2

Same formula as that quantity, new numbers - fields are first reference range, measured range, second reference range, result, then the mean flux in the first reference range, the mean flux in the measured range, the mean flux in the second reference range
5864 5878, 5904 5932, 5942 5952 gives -0.42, 10.4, 10.4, 10.1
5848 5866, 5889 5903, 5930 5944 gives 2.15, 10.5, 8.8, 10.3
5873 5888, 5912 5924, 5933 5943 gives -0.77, 9.74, 10.7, 10.2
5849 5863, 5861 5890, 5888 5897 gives -1.21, 10.6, 9.89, 8.57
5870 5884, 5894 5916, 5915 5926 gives 1.74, 10.1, 9.64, 10.7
